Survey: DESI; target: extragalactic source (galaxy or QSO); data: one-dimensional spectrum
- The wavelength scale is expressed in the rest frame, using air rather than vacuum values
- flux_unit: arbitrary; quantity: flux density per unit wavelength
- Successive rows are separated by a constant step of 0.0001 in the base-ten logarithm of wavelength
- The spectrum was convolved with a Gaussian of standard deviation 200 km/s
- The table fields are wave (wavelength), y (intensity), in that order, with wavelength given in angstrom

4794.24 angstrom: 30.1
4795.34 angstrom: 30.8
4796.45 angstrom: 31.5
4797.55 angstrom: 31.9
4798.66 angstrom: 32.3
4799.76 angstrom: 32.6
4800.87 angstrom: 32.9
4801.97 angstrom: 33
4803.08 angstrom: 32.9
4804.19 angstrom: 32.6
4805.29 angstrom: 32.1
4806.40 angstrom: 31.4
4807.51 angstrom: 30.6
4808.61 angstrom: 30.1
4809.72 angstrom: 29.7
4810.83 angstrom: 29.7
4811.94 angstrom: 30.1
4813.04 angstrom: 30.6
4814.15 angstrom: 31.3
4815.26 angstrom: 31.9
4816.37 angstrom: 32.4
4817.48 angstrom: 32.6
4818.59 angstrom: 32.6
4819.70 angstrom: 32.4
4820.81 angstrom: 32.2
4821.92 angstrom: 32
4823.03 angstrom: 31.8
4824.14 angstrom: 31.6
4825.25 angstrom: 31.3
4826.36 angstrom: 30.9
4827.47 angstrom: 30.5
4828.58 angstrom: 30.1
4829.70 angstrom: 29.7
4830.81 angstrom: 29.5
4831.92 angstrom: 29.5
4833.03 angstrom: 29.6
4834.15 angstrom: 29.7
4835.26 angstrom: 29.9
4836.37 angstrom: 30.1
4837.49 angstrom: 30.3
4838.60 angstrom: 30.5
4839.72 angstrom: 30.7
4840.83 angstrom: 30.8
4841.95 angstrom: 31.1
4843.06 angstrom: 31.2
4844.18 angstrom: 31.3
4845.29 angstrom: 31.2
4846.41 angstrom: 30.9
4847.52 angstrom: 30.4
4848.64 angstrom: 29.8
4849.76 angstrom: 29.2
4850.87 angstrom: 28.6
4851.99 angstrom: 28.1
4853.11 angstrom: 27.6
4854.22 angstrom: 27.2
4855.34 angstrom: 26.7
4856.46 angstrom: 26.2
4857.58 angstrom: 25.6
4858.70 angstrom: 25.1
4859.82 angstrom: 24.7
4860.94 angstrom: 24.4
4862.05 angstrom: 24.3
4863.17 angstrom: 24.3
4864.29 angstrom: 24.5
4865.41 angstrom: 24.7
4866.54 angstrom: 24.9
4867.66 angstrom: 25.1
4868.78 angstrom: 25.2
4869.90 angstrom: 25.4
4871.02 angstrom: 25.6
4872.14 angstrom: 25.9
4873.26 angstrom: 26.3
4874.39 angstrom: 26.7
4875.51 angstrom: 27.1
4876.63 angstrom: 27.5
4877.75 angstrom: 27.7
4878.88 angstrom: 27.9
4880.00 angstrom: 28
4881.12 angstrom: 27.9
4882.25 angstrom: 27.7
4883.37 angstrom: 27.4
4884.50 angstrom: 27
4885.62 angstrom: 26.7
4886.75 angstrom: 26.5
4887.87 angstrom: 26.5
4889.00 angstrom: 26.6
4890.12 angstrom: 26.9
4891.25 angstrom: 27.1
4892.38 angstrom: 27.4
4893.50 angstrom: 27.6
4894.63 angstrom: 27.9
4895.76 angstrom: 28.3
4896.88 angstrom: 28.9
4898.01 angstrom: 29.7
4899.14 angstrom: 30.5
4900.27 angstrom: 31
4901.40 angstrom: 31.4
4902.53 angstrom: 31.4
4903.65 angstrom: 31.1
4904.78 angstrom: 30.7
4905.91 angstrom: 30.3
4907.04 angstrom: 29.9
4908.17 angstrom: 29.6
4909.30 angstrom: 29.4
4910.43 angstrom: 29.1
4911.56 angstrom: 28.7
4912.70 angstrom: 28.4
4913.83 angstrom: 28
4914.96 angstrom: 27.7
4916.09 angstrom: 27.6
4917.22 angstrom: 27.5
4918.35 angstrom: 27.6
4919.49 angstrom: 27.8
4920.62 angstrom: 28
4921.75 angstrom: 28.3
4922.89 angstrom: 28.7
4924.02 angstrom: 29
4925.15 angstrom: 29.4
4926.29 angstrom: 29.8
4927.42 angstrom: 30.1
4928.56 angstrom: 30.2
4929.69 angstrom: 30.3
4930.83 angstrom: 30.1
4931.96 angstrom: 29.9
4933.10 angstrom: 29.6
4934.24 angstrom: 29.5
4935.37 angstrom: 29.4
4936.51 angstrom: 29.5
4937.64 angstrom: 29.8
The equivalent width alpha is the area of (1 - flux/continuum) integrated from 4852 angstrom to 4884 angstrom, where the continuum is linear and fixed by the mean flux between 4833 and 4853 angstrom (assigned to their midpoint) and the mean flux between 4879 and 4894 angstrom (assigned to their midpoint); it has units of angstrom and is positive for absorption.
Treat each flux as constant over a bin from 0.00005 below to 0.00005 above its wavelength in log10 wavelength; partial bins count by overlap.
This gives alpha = 2.5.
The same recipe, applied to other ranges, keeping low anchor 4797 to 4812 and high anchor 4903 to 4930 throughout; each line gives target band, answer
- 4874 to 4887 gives 1.1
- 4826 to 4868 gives 3.1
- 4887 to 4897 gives 0.8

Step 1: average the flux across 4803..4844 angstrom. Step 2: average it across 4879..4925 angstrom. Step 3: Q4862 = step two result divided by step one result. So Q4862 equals 0.9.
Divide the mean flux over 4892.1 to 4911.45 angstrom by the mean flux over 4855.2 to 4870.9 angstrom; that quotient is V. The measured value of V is 1.19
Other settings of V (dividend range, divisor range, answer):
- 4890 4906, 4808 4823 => 0.94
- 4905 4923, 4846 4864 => 1.06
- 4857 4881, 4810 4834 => 0.83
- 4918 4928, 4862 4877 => 1.13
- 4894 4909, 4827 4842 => 1.00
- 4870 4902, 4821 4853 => 0.91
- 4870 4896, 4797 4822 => 0.85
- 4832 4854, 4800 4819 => 0.95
